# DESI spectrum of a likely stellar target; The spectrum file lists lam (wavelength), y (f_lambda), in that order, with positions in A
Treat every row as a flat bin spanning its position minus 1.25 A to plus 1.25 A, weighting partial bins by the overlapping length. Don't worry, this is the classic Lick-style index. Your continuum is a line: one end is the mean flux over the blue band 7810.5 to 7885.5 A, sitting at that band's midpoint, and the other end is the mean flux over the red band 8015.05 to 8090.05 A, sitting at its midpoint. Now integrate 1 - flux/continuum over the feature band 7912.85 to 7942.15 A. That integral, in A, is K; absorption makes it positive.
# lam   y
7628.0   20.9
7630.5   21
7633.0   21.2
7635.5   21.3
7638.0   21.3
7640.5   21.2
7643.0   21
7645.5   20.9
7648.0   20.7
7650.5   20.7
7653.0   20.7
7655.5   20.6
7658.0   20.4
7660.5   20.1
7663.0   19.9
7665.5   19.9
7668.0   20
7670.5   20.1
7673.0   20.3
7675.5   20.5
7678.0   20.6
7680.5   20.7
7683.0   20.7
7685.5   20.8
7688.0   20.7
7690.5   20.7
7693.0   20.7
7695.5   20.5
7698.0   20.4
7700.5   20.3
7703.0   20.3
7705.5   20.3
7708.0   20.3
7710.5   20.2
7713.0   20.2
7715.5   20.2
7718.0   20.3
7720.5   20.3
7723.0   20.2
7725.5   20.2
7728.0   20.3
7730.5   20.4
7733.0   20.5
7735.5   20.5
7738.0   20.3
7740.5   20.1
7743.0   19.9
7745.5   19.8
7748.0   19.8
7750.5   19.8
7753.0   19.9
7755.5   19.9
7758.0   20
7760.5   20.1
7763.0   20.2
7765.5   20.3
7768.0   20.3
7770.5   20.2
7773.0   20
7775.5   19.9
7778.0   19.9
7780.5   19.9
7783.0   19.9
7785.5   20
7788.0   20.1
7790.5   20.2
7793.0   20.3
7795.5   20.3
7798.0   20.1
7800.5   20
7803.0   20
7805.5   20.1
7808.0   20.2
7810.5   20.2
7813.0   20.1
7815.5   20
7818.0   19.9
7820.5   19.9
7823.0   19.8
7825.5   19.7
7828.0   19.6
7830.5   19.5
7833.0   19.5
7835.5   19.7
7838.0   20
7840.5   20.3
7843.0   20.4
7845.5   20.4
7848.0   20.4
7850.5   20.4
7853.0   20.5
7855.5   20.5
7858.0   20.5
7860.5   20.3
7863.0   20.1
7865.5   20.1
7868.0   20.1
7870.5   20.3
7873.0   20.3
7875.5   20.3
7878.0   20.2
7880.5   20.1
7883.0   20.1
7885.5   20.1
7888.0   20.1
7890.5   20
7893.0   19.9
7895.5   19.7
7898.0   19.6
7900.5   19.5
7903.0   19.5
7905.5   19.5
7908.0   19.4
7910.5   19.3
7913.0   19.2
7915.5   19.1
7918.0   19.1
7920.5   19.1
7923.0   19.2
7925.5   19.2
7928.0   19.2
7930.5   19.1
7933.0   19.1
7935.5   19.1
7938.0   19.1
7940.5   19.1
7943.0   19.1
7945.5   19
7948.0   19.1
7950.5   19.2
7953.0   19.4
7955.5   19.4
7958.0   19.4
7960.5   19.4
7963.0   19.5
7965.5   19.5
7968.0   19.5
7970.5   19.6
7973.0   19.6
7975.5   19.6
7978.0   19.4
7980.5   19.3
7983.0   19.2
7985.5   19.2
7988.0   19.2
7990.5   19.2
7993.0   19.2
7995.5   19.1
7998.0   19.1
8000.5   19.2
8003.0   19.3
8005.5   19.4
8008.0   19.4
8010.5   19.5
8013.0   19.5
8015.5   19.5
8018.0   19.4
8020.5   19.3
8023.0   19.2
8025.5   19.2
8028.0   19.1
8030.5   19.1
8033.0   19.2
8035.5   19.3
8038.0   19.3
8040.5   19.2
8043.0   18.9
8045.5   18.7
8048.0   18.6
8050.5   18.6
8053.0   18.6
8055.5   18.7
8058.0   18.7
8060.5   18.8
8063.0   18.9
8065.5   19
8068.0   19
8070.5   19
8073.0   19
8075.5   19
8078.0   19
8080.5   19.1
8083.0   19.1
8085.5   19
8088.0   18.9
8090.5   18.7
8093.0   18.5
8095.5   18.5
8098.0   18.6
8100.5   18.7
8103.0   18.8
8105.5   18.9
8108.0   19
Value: 0.8 A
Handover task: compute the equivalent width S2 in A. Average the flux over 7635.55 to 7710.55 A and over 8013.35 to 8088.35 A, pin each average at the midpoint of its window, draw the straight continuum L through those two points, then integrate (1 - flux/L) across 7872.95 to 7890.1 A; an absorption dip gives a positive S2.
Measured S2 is -0.4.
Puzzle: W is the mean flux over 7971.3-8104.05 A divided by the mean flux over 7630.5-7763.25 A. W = 0.93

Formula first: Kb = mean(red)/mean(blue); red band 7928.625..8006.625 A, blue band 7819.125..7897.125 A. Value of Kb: 1.0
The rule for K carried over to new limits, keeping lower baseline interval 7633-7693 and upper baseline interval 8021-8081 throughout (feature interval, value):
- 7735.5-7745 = 0.07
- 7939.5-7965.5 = 0.15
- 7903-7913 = 0.10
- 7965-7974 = -0.11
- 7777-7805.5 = 0.01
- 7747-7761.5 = 0.22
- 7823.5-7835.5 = 0.18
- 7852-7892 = -1.00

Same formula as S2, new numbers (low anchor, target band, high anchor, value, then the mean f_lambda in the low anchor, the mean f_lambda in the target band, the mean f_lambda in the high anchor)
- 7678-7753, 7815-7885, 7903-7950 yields -1.8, 20.3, 20.1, 19.2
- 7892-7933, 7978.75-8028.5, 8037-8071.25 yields -0.7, 19.3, 19.3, 18.9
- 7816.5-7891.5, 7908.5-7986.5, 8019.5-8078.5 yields 1.2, 20.1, 19.3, 19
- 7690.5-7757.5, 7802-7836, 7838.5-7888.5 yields 0.6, 20.2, 19.9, 20.3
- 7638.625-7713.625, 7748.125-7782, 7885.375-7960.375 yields 0.1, 20.5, 20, 19.3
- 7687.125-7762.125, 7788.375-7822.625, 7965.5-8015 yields -0.2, 20.2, 20.1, 19.3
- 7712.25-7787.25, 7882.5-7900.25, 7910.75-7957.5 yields -0.5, 20.1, 19.9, 19.2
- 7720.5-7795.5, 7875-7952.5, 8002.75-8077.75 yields 0.3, 20.1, 19.5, 19.1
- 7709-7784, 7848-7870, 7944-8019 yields -0.6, 20.1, 20.3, 19.3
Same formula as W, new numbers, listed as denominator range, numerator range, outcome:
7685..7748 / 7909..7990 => 0.95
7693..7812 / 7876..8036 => 0.96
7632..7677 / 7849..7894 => 0.98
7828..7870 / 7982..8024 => 0.96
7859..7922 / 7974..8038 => 0.97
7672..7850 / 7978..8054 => 0.95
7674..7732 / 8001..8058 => 0.94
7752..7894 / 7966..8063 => 0.95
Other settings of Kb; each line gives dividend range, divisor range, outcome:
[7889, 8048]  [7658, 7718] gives 0.95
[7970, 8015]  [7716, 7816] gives 0.96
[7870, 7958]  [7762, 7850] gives 0.97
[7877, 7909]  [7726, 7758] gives 0.99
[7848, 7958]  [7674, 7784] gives 0.97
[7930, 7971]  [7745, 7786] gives 0.96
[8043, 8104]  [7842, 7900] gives 0.93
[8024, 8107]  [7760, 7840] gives 0.95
